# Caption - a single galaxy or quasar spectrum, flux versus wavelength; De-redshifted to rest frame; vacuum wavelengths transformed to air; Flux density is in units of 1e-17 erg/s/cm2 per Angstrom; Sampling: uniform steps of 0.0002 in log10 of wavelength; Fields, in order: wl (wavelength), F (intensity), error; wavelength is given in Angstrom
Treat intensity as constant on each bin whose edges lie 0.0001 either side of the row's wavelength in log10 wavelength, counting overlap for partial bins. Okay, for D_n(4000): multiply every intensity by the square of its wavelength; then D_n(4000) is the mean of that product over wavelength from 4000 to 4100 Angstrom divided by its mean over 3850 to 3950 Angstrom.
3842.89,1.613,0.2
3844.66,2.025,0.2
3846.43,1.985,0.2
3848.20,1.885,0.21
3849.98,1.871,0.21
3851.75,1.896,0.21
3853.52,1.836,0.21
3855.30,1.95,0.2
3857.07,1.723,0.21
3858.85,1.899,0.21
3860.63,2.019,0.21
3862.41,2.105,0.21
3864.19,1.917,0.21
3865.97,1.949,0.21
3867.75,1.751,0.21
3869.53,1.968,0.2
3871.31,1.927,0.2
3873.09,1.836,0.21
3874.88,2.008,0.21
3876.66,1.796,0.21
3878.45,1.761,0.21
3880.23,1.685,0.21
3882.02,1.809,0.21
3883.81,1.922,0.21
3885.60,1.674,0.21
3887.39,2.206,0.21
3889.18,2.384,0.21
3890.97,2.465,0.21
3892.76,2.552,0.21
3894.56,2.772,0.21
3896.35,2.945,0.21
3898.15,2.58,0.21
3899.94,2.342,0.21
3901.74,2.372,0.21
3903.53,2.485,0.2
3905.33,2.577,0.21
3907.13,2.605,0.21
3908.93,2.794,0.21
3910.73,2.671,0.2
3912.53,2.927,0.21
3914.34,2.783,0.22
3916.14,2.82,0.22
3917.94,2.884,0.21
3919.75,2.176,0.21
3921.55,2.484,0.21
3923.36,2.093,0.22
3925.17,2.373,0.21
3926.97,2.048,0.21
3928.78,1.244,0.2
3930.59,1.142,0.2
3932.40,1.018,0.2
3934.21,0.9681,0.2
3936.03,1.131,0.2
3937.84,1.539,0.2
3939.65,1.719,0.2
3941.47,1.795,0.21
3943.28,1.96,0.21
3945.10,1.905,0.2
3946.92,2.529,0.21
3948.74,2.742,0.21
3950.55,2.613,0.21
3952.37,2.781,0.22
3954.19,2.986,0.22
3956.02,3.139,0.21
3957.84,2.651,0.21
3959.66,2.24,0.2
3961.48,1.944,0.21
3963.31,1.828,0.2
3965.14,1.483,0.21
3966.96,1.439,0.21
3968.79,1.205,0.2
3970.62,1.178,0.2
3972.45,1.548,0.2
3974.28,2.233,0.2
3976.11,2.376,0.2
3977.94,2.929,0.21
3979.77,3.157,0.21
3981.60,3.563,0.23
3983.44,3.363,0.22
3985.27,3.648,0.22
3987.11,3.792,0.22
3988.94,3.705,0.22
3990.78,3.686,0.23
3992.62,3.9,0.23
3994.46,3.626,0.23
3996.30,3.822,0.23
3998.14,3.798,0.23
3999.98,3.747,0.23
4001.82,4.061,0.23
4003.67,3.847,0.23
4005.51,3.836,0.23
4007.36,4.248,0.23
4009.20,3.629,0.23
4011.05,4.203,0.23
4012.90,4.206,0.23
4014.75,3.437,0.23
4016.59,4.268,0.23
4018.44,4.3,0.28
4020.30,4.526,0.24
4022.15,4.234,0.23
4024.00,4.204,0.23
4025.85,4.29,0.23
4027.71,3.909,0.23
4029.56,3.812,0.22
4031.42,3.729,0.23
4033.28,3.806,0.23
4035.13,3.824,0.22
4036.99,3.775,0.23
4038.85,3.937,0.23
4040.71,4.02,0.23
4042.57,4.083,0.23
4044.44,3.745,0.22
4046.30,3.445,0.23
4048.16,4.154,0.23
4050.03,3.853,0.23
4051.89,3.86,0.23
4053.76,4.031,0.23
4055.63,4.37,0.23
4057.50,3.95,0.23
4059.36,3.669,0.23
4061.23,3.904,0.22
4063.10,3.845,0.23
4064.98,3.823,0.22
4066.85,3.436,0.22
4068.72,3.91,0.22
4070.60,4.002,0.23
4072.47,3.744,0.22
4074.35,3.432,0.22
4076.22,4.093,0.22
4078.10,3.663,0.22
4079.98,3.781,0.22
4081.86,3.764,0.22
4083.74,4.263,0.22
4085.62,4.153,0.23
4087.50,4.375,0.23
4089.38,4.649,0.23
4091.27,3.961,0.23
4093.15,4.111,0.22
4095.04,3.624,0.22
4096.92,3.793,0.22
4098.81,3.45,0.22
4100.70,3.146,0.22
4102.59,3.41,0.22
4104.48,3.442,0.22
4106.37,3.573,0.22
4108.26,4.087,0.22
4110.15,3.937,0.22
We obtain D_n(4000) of 2.02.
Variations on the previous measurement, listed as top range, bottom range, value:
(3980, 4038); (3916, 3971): 2.01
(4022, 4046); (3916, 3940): 2.30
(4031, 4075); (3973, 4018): 1.09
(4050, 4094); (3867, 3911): 1.94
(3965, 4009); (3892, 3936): 1.42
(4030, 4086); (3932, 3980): 2.00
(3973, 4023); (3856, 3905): 1.86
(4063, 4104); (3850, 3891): 2.22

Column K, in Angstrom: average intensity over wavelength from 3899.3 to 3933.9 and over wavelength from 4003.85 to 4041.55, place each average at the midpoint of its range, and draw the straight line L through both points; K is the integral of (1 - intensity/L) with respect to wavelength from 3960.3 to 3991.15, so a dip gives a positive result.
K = 7.3 Angstrom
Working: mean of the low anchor 2.28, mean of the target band 2.51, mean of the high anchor 4.01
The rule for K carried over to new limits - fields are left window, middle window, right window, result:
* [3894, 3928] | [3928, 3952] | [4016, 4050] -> 9.7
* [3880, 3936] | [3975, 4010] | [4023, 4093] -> -4.5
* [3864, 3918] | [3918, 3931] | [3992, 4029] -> 3.4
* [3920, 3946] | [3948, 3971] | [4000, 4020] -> 2.2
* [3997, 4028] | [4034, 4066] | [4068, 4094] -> 1.0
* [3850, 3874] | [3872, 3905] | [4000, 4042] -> 0.9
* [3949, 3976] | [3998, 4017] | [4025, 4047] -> -4.5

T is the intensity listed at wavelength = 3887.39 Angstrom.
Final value 2.206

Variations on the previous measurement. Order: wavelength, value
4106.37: 3.573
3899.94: 2.342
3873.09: 1.836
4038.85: 3.937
